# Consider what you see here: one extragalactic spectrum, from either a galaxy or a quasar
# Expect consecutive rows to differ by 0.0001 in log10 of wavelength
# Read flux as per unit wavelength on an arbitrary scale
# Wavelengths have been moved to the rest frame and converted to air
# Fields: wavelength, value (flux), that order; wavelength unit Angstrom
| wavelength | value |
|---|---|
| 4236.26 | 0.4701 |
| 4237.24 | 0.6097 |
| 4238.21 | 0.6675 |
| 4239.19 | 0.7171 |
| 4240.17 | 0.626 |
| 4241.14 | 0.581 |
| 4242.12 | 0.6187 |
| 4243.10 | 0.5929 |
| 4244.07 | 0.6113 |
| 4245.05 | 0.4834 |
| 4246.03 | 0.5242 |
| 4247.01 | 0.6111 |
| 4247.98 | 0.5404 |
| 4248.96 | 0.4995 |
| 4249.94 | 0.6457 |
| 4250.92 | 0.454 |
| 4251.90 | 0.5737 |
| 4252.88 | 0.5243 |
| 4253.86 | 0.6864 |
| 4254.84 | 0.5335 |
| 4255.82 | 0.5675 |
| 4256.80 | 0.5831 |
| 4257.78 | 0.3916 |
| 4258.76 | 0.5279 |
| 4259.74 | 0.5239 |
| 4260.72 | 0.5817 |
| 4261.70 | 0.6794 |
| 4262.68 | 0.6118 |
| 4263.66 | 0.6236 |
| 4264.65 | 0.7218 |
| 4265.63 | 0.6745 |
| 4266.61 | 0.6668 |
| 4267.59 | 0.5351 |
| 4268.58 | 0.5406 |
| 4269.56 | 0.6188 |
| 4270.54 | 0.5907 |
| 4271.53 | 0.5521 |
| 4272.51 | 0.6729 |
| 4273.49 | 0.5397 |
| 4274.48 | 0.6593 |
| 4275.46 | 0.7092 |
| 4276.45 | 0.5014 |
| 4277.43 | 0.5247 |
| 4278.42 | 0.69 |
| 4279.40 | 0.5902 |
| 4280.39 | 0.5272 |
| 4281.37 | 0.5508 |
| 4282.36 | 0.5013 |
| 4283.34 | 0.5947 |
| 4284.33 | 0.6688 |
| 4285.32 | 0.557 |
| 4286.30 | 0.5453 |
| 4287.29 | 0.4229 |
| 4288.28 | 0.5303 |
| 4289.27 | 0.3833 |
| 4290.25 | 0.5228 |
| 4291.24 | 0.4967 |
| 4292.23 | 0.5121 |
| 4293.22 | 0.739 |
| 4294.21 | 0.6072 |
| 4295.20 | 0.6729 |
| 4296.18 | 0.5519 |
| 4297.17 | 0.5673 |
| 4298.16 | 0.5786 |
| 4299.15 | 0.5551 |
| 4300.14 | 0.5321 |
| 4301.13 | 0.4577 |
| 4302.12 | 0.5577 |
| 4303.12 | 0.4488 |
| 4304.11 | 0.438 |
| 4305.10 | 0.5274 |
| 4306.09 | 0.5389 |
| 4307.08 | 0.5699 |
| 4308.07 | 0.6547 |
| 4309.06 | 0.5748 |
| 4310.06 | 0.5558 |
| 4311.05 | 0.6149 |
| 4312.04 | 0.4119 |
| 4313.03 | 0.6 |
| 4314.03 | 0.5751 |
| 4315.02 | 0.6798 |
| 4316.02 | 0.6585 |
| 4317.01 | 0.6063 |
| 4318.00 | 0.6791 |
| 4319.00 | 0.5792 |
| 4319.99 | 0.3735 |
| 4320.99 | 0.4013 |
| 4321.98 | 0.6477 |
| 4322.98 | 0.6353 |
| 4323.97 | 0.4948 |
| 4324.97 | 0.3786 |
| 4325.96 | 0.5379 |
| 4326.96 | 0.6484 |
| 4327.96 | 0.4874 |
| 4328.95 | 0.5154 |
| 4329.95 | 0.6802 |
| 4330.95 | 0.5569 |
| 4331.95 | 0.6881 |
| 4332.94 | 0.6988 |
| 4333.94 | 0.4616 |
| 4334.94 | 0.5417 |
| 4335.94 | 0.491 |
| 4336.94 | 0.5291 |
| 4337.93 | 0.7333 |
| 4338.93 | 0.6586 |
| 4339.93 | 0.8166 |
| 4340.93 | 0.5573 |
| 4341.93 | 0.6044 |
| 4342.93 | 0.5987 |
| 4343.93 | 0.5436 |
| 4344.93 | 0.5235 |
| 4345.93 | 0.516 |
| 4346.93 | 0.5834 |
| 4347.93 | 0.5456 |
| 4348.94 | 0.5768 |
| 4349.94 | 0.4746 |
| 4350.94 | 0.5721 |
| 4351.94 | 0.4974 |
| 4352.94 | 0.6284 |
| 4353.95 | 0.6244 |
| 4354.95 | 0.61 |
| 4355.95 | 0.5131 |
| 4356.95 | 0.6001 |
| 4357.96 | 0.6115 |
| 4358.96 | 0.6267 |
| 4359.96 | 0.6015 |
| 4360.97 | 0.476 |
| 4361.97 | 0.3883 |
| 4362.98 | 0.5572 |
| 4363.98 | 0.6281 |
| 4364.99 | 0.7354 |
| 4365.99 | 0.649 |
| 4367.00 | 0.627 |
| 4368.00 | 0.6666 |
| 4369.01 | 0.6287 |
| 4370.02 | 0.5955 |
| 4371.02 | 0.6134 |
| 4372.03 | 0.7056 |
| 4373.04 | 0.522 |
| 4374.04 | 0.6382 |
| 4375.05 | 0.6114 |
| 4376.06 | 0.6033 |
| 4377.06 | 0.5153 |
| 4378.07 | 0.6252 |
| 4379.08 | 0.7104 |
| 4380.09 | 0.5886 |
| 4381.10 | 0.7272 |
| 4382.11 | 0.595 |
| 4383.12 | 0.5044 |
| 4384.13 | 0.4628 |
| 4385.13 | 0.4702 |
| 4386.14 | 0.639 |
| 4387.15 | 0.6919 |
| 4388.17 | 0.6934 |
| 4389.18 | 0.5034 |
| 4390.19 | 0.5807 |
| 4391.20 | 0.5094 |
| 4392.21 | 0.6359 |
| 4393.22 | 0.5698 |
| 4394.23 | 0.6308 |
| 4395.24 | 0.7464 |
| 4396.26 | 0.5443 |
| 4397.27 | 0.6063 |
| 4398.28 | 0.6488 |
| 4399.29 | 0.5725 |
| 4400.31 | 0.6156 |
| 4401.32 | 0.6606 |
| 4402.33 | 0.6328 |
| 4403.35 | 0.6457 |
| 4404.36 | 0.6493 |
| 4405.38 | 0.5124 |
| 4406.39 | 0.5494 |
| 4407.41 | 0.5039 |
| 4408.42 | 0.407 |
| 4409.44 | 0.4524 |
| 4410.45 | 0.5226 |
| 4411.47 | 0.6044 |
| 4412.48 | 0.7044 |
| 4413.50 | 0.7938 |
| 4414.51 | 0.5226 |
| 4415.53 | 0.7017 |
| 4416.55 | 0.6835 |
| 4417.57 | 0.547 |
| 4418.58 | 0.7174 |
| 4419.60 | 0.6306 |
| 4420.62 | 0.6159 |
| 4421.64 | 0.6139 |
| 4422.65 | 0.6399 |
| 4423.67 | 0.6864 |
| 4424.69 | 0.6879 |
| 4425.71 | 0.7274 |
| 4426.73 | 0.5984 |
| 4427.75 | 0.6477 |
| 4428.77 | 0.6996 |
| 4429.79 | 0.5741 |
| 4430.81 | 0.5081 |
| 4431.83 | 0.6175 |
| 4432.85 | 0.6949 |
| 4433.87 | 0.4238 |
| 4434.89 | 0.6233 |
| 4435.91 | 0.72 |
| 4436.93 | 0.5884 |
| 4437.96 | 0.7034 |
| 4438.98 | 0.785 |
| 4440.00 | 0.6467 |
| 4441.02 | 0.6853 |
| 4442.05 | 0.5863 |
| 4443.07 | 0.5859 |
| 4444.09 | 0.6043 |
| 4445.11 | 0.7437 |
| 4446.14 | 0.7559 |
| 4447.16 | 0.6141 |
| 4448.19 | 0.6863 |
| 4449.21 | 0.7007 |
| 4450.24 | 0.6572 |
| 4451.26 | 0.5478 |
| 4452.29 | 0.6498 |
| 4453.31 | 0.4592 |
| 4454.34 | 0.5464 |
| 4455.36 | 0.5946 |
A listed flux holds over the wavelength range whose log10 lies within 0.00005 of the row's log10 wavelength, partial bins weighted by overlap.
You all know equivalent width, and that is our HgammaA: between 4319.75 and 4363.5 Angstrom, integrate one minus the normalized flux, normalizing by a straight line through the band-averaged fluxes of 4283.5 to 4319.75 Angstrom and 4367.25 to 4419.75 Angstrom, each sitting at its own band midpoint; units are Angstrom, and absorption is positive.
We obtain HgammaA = 1.0 Angstrom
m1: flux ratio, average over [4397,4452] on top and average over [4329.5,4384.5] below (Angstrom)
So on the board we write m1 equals 1.1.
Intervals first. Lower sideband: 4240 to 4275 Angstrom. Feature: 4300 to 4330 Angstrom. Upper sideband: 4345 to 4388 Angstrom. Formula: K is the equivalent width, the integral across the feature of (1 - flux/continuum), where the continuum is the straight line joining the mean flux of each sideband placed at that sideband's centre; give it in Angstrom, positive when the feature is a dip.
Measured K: 1.9 Angstrom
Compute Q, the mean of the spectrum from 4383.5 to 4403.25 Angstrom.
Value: 0.601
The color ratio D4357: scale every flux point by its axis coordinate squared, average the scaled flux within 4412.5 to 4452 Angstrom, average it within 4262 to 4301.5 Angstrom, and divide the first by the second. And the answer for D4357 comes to 1.20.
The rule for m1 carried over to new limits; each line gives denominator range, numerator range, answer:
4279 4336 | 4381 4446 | 1.11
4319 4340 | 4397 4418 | 1.06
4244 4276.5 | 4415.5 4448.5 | 1.11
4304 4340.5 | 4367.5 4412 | 1.03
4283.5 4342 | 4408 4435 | 1.09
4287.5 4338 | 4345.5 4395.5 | 1.06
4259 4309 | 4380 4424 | 1.05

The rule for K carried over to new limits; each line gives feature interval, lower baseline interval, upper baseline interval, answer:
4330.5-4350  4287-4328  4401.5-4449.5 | -0.6 Angstrom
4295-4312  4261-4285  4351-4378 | 1.6 Angstrom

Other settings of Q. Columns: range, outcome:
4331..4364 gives 0.577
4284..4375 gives 0.571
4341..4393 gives 0.587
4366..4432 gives 0.61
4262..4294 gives 0.581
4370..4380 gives 0.614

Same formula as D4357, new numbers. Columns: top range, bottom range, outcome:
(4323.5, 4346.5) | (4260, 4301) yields 1.02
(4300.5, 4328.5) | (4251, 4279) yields 0.95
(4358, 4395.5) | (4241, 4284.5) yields 1.09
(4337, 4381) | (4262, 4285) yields 1.03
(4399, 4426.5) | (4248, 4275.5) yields 1.13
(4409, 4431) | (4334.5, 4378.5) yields 1.10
